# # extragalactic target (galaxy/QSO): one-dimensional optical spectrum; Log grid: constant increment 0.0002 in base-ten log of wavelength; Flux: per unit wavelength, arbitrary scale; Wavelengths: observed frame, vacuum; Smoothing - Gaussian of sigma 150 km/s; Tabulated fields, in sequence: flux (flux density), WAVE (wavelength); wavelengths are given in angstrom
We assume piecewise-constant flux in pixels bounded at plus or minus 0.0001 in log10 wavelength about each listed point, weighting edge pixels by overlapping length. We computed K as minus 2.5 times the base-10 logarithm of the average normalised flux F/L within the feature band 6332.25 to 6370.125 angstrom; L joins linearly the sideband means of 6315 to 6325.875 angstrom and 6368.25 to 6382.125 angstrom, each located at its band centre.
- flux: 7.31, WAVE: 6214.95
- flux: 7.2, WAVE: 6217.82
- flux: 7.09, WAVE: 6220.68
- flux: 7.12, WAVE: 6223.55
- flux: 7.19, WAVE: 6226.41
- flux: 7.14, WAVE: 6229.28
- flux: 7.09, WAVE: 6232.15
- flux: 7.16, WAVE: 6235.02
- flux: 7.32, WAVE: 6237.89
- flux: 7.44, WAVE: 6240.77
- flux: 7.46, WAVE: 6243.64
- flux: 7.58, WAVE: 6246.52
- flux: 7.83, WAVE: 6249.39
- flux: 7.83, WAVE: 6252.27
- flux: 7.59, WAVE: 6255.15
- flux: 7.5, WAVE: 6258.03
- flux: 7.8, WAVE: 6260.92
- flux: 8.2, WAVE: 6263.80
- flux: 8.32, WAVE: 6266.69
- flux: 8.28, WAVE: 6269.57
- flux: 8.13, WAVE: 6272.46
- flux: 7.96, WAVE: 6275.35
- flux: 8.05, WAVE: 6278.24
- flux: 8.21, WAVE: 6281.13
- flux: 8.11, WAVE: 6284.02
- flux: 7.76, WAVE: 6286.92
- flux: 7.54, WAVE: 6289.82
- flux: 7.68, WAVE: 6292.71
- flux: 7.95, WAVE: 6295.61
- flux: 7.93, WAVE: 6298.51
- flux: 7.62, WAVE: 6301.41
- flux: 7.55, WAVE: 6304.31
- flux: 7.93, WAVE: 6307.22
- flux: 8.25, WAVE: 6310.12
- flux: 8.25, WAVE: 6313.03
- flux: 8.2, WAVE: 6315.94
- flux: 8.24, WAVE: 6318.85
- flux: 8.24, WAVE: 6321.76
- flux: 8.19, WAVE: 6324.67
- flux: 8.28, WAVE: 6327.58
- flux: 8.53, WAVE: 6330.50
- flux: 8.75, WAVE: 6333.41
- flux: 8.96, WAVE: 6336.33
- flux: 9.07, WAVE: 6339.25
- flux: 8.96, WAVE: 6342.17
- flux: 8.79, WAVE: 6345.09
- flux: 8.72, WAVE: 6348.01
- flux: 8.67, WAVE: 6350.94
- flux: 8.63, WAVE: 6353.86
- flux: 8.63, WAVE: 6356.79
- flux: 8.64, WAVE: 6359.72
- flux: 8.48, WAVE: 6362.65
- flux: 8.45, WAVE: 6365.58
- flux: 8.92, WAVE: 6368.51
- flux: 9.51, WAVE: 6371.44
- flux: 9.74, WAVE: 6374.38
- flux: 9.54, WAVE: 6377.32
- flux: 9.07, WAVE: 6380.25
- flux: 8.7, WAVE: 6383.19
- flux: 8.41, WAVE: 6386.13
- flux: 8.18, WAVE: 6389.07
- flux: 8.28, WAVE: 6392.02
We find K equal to 0.014 mag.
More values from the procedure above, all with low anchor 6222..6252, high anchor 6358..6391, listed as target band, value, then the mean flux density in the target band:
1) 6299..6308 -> 0.05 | 7.71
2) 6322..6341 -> -0.03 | 8.61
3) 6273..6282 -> -0.04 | 8.07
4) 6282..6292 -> 0.01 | 7.82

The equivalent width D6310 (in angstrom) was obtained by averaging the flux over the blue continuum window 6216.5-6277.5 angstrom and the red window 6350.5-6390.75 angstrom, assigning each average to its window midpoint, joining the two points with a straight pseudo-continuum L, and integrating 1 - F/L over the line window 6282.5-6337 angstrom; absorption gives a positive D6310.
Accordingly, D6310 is 0.9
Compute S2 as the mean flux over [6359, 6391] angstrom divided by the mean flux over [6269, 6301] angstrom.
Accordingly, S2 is 1.12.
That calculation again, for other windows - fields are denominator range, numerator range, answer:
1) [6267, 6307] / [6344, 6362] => 1.09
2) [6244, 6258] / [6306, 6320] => 1.07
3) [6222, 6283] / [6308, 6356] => 1.11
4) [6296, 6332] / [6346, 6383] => 1.10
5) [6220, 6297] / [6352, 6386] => 1.16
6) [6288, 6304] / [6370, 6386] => 1.19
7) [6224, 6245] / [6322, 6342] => 1.19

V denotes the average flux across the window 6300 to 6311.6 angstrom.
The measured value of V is 7.84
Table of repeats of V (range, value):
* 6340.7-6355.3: 8.76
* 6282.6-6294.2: 7.77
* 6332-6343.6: 8.93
